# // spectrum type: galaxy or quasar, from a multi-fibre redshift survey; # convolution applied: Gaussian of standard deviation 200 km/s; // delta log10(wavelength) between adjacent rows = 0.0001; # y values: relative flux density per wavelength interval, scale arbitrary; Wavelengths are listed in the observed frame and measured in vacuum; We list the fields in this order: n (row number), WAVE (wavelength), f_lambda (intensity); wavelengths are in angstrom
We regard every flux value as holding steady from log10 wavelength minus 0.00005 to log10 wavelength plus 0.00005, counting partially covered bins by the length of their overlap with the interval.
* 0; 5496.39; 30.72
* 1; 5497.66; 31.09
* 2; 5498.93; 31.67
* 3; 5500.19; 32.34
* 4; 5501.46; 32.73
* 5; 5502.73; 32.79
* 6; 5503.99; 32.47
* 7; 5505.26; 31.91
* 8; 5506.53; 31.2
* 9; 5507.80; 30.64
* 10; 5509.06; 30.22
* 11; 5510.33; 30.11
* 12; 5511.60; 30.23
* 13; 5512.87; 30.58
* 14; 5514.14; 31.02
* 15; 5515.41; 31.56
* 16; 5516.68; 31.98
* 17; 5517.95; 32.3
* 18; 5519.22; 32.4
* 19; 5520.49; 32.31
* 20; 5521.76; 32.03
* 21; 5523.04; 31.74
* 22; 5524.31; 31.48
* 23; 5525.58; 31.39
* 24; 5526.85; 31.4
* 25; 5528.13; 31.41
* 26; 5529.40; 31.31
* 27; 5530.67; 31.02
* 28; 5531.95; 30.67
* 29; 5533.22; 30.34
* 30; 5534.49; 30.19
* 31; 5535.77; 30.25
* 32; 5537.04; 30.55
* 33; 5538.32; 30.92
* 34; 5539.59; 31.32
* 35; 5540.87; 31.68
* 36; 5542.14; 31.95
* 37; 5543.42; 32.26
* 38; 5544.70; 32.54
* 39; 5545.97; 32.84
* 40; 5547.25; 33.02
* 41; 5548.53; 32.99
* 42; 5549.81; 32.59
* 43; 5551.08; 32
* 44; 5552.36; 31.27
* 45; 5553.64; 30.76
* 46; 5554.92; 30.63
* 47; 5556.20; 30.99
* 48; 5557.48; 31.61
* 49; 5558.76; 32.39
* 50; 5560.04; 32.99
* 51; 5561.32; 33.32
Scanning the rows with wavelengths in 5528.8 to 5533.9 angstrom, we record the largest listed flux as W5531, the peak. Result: 31.31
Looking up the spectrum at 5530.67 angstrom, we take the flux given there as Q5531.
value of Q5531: 31.02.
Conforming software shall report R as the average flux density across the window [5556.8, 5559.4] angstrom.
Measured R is 32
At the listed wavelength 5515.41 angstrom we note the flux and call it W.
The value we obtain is 31.56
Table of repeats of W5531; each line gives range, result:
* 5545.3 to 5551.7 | 33.02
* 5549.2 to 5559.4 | 32.59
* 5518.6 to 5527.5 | 32.4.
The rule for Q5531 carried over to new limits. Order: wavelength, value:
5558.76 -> 32.39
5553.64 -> 30.76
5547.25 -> 33.02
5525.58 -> 31.39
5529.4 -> 31.31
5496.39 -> 30.72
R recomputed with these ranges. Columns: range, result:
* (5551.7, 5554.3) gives 31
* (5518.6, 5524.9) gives 32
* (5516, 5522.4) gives 32.2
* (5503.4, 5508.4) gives 31.5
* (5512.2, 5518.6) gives 31.5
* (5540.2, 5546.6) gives 32.3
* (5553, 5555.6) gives 30.7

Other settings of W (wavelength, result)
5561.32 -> 33.32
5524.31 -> 31.48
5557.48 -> 31.61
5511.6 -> 30.23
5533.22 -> 30.34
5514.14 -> 31.02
